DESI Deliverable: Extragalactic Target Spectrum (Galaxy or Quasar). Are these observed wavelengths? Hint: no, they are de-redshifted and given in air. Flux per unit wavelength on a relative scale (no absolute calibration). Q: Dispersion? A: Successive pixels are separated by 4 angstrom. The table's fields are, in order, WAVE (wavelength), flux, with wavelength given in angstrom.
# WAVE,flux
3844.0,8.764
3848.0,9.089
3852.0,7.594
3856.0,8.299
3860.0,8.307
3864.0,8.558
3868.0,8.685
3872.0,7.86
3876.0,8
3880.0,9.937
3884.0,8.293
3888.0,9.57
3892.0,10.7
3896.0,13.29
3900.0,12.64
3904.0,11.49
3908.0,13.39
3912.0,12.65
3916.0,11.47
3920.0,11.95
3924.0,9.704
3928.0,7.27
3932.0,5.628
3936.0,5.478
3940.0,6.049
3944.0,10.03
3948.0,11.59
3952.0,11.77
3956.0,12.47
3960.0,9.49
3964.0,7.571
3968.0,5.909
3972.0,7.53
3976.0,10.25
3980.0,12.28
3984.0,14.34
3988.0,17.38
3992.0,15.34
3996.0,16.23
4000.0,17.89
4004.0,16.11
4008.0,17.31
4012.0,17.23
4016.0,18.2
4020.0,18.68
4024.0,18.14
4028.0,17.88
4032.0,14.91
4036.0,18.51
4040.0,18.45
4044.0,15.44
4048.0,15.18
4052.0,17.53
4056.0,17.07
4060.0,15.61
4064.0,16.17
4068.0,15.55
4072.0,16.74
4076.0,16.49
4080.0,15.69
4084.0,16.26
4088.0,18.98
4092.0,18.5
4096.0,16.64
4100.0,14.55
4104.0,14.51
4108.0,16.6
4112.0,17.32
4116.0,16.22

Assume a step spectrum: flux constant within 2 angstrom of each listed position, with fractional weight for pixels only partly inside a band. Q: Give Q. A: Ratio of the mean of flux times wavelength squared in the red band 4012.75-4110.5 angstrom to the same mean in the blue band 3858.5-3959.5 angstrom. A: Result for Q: 1.8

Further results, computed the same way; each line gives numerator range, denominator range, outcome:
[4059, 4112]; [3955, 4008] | 1.36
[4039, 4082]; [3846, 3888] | 2.11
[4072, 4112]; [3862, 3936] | 1.83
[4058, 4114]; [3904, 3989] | 1.73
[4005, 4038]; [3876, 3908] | 1.73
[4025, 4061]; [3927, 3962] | 1.98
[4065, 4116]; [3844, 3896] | 2.06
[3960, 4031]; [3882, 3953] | 1.49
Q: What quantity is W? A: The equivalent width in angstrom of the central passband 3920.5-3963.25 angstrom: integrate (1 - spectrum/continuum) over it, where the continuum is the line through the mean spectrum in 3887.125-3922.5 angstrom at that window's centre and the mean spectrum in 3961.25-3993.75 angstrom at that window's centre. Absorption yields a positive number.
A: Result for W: 9.5 angstrom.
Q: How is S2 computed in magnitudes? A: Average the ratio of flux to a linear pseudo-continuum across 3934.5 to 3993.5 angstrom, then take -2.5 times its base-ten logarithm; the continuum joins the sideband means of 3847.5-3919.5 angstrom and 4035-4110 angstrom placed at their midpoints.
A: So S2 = 0.22 mag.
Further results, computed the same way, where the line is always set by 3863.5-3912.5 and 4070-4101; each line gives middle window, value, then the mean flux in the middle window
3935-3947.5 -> 0.47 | 7.85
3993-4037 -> -0.19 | 17.3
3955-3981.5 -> 0.38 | 9.18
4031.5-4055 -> -0.09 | 16.8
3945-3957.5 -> 0.06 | 11.8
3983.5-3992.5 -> -0.17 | 16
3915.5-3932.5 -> 0.23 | 9.32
